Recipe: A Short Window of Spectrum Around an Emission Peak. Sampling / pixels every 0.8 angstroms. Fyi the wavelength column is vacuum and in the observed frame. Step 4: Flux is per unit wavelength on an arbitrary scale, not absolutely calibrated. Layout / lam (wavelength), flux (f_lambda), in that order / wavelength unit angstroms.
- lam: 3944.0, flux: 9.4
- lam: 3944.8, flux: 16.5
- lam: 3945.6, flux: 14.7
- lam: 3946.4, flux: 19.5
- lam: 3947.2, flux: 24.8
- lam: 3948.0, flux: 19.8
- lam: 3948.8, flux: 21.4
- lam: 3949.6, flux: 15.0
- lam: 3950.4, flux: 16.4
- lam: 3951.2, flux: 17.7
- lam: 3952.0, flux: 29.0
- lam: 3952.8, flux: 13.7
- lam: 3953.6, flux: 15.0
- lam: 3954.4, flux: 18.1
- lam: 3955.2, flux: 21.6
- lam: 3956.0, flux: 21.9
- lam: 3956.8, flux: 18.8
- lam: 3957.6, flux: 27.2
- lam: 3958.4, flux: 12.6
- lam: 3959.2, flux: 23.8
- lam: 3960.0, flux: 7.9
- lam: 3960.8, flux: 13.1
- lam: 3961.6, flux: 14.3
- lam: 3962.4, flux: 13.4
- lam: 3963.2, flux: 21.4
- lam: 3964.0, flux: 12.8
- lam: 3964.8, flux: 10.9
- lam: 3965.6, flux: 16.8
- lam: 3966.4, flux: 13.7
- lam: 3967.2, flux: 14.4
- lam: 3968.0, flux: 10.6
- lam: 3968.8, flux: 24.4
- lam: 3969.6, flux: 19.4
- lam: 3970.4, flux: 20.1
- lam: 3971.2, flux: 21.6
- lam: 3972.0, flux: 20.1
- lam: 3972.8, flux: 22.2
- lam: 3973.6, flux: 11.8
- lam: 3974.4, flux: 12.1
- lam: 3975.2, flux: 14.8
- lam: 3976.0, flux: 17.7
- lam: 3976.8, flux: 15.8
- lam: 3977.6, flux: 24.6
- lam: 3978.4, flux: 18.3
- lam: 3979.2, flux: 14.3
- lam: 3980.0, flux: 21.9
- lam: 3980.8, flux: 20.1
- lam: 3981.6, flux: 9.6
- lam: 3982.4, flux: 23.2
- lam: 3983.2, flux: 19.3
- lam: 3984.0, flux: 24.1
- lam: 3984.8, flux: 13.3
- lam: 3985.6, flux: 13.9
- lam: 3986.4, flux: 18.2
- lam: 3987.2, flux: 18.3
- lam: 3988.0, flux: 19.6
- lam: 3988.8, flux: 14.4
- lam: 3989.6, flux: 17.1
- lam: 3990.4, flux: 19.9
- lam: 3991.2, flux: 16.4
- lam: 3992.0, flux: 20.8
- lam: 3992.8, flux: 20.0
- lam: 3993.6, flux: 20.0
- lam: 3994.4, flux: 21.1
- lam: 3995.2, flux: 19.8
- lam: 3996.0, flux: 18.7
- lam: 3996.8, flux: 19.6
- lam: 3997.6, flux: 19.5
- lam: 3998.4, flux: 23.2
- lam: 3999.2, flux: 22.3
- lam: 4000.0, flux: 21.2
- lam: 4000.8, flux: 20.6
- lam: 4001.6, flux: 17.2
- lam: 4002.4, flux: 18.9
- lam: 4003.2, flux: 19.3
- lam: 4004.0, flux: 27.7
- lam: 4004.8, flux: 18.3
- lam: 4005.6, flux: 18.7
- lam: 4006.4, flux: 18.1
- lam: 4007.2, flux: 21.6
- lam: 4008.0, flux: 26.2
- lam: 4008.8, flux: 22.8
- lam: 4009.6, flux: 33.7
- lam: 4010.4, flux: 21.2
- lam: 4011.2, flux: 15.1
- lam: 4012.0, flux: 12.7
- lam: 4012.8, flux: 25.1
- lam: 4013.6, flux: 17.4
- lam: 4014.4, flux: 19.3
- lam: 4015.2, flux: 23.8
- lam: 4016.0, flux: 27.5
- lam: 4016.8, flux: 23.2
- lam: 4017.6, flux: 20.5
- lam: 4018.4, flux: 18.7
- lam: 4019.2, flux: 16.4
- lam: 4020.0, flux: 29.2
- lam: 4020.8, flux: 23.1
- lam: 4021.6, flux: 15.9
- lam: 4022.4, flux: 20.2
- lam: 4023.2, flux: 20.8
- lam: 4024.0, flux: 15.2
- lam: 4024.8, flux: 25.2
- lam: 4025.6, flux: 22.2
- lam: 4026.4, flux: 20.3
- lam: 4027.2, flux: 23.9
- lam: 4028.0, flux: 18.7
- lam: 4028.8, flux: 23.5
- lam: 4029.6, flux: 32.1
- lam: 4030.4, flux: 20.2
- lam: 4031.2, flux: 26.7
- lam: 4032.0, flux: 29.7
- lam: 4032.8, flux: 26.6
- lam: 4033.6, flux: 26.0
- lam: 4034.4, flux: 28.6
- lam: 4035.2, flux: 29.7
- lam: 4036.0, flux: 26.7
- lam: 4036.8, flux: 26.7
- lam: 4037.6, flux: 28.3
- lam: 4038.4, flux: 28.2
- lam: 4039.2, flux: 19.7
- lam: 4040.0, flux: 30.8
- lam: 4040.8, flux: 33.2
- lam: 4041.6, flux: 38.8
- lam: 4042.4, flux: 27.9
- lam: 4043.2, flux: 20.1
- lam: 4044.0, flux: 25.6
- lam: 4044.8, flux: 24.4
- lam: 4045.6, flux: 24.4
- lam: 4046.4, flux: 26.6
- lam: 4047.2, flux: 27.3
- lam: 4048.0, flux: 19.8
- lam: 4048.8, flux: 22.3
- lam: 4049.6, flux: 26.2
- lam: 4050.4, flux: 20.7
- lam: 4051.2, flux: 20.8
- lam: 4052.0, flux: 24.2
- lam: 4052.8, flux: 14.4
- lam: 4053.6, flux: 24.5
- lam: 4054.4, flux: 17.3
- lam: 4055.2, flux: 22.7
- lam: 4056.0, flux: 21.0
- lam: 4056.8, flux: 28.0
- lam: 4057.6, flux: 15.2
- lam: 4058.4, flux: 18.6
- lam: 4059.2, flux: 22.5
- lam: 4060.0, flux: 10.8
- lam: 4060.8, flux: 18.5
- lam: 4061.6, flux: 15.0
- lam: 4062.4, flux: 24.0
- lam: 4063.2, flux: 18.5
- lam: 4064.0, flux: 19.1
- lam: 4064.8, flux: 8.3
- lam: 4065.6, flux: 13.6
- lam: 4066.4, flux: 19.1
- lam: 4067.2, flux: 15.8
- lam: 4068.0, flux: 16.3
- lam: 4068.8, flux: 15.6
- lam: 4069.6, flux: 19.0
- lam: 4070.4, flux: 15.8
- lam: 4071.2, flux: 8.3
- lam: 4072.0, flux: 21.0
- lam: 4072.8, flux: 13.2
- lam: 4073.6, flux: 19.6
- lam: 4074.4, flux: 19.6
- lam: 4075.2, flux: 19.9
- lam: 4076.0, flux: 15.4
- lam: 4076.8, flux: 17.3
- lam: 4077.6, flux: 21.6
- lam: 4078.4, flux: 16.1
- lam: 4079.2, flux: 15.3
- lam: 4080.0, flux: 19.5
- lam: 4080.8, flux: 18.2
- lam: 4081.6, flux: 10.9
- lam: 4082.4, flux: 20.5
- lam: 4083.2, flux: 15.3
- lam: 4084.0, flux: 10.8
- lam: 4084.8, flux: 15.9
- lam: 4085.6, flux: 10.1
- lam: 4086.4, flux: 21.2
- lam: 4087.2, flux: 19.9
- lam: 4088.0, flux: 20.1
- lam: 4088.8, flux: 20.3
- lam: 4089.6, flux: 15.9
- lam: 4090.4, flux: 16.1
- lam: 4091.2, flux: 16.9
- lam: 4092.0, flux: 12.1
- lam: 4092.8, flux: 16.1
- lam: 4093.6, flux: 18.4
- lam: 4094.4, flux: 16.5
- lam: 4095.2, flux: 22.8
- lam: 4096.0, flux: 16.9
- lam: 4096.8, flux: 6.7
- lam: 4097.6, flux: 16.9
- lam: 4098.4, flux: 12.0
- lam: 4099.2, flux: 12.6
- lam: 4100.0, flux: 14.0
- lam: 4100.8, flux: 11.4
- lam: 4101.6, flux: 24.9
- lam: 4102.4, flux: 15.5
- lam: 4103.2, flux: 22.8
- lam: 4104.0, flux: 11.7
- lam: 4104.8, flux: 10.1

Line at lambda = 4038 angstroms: C III] 1909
